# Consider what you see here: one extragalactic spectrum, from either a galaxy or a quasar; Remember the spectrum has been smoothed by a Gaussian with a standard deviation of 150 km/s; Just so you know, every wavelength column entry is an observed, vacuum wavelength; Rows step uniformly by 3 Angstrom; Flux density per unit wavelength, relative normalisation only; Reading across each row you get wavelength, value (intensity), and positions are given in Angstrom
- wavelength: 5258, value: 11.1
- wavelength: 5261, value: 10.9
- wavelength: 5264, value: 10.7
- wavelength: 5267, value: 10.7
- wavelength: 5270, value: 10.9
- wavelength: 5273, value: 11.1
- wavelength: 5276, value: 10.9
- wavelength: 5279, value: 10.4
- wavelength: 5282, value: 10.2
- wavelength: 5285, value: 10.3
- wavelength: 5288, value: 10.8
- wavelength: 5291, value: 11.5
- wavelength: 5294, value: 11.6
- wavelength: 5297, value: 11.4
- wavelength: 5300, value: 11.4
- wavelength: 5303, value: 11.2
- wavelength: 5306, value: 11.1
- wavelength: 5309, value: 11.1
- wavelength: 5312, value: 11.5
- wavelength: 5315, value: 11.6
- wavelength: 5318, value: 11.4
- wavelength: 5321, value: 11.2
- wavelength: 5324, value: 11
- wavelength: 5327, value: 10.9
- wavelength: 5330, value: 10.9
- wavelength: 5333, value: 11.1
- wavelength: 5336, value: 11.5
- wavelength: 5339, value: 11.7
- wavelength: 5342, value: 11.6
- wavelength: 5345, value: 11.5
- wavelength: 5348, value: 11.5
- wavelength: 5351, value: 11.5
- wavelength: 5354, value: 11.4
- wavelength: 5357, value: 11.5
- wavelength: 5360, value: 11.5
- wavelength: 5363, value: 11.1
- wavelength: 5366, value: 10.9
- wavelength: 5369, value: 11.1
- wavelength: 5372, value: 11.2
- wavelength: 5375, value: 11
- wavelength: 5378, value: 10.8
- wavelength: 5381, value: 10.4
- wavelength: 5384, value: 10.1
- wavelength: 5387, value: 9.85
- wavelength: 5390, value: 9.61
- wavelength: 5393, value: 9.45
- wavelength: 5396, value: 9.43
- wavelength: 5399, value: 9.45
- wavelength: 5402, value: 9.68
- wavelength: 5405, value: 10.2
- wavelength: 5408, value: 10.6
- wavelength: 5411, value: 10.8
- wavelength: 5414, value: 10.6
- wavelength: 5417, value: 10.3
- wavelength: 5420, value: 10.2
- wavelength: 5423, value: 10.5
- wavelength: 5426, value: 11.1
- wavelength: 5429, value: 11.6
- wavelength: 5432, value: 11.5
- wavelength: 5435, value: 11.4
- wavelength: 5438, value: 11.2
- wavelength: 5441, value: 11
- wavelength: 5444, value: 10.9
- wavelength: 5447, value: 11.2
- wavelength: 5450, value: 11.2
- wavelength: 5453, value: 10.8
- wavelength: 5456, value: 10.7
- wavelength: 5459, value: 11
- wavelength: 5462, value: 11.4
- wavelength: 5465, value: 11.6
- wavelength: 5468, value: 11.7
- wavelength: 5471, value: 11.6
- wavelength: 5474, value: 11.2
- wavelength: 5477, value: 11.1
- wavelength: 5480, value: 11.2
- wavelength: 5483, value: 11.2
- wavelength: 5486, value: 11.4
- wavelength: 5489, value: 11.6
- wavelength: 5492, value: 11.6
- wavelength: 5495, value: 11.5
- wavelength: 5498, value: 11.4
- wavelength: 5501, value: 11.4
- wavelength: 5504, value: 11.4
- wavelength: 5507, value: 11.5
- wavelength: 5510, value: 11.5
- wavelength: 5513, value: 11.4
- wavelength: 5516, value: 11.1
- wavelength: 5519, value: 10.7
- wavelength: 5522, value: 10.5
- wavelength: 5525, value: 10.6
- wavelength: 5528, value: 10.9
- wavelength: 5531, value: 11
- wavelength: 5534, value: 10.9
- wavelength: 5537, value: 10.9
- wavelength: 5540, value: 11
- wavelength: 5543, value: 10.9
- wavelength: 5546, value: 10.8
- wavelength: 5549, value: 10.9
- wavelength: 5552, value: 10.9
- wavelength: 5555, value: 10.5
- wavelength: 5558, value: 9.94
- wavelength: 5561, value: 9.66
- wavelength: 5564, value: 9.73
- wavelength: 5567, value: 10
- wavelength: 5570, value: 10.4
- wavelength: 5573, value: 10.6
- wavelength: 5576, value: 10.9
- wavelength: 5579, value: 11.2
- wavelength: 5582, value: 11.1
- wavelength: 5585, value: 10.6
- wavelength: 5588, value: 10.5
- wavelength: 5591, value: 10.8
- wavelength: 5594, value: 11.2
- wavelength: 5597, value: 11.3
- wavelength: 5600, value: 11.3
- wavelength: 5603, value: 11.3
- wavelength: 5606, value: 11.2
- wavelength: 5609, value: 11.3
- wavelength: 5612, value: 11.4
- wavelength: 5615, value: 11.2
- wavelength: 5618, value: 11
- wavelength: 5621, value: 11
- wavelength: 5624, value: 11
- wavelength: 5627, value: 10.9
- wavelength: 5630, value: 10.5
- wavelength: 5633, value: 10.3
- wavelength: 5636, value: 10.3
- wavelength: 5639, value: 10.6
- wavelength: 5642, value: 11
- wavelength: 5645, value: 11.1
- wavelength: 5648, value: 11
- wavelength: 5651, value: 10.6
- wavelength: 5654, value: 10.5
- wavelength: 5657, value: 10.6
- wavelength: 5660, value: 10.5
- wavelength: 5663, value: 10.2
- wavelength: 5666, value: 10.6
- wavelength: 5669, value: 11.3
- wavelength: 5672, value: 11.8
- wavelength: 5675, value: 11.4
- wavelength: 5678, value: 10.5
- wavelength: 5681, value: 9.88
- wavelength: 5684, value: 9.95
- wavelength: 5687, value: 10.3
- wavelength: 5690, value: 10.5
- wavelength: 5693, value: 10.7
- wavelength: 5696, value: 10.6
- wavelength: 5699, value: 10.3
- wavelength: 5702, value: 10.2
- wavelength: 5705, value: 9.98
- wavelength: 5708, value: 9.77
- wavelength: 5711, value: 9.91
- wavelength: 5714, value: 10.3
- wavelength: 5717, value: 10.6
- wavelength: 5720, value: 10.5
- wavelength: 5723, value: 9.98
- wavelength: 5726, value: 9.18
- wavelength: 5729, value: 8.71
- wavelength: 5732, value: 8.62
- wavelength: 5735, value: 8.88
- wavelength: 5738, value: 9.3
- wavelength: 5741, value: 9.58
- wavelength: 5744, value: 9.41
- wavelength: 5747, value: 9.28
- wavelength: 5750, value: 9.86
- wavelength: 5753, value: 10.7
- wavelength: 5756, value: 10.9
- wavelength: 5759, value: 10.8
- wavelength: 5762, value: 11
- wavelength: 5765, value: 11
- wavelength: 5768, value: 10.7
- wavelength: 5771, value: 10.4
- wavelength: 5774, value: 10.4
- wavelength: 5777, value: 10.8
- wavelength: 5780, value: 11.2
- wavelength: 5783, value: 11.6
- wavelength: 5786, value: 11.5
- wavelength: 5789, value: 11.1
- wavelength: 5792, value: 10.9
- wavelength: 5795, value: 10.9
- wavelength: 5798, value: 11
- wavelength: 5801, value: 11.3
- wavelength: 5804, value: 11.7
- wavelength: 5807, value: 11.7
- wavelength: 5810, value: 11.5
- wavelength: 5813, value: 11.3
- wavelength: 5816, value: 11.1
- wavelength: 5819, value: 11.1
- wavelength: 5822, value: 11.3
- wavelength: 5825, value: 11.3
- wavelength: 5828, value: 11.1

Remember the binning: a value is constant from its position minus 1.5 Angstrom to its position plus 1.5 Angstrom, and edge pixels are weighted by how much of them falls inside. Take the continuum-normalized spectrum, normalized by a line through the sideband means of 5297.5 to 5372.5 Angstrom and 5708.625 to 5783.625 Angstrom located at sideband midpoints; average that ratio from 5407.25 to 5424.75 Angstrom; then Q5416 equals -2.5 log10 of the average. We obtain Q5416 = 0.06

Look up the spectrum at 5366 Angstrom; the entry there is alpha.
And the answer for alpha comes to 10.9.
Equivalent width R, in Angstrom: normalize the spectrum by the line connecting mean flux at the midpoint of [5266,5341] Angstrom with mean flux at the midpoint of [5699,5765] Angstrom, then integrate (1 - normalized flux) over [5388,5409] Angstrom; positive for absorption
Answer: 2.1 Angstrom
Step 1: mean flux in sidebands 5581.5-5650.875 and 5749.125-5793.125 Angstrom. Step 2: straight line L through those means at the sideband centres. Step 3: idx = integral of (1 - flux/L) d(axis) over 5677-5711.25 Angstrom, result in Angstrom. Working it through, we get 2.15 Angstrom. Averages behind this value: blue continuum 10.9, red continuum 10.9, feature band 10.2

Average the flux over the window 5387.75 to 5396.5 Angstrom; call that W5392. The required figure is 9.53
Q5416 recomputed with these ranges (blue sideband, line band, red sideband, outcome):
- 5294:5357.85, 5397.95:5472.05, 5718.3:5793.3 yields 0.02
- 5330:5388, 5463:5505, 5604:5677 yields -0.04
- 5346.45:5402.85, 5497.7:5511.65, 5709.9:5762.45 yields -0.11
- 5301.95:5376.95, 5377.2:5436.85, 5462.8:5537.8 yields 0.09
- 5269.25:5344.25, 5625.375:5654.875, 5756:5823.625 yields 0.04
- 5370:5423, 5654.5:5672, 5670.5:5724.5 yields -0.04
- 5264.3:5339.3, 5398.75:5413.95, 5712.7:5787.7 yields 0.06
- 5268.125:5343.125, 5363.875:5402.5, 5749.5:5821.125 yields 0.09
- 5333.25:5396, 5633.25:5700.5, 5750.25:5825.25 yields 0.04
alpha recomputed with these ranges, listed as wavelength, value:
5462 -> 11.4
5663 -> 10.2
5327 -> 10.9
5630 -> 10.5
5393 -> 9.45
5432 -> 11.5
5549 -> 10.9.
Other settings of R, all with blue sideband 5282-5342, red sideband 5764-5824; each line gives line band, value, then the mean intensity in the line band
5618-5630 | 0.26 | 10.9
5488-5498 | -0.33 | 11.5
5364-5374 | 0.12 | 11.1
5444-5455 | 0.15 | 11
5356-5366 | -0.08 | 11.3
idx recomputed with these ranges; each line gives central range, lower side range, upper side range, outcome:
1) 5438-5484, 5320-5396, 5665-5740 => -2.1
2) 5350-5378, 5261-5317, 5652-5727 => -0.8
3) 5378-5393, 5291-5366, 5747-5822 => 1.7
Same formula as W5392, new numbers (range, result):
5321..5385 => 11.2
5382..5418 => 10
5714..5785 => 10.2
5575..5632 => 11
